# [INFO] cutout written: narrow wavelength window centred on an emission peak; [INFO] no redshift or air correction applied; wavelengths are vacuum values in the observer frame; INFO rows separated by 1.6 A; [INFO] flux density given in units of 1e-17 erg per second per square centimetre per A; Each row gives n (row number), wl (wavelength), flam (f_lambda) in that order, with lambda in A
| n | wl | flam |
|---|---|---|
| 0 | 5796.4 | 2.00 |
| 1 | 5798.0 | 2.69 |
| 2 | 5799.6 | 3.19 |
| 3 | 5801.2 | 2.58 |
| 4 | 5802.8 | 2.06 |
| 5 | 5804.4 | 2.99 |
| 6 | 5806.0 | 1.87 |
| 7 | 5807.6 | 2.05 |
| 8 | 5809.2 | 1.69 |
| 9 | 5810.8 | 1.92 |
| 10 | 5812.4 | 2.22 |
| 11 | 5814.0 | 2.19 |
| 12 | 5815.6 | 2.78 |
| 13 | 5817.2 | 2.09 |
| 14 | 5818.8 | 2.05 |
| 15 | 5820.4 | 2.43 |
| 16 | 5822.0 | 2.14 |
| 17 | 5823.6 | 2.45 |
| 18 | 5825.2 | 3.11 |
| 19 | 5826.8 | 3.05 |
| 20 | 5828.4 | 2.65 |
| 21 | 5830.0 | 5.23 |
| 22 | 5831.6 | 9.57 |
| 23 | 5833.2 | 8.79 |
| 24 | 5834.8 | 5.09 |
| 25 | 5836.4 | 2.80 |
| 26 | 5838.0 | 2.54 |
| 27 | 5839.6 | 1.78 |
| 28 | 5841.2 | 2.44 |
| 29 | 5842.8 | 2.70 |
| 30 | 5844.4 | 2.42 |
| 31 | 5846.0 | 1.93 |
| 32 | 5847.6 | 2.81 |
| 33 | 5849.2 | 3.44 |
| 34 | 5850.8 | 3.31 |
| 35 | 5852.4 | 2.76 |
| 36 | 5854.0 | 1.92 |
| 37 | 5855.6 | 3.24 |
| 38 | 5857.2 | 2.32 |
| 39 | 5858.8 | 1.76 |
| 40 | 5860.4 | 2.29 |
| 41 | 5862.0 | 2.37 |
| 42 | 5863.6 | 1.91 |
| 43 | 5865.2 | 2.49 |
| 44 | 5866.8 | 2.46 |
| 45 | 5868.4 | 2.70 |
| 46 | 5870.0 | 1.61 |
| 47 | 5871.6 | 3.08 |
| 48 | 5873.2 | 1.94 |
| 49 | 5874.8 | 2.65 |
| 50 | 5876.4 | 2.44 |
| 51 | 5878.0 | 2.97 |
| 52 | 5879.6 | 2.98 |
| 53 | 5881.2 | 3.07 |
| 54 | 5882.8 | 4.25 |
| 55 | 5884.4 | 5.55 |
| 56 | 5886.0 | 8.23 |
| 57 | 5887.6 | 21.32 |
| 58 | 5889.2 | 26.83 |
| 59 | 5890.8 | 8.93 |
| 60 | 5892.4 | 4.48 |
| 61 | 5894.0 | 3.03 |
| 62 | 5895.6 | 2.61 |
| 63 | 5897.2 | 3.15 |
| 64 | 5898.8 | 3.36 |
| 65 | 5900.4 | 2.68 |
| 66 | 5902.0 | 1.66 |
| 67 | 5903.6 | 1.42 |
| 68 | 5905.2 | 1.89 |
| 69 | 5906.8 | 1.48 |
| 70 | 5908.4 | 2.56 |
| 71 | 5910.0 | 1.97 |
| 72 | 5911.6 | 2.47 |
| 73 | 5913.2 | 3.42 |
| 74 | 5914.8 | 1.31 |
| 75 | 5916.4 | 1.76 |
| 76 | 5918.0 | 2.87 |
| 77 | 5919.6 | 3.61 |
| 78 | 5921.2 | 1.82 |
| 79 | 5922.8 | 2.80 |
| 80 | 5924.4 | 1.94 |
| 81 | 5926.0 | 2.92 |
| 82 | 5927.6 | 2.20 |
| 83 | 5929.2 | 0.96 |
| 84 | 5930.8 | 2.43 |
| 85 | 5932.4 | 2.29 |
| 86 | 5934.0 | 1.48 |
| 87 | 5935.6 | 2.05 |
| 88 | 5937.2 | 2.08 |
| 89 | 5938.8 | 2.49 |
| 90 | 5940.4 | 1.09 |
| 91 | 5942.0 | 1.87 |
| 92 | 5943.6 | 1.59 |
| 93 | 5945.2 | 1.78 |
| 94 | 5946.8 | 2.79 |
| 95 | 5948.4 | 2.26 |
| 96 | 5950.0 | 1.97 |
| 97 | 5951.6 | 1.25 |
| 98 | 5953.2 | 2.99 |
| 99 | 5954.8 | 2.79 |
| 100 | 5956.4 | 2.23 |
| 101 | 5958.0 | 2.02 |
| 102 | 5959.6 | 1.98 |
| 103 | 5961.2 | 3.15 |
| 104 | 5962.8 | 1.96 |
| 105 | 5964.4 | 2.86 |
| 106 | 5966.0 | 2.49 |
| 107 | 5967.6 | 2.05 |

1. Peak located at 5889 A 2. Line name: [O III] 5007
